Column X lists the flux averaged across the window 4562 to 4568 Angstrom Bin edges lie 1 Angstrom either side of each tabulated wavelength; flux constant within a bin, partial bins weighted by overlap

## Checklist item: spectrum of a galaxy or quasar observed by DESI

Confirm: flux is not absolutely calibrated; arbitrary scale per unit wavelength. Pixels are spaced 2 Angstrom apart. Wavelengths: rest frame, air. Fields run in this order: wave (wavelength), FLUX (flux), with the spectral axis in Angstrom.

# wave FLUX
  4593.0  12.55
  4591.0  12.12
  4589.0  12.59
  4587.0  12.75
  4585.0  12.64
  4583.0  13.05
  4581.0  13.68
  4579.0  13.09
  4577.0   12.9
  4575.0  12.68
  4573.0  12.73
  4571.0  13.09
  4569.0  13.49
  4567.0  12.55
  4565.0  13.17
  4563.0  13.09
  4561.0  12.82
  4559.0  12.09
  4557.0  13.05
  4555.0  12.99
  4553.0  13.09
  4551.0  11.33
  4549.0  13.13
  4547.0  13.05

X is 12.9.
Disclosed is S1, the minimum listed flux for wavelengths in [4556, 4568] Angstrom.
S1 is 12.09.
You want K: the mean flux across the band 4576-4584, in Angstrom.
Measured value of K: 13.2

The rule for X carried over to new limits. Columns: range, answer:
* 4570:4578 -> 12.8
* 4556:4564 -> 12.8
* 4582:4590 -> 12.8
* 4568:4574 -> 13.1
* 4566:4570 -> 13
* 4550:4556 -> 12.5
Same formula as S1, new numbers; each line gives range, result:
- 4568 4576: 12.68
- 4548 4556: 11.33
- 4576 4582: 12.9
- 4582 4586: 12.64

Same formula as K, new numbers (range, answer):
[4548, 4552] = 12.2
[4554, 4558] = 13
